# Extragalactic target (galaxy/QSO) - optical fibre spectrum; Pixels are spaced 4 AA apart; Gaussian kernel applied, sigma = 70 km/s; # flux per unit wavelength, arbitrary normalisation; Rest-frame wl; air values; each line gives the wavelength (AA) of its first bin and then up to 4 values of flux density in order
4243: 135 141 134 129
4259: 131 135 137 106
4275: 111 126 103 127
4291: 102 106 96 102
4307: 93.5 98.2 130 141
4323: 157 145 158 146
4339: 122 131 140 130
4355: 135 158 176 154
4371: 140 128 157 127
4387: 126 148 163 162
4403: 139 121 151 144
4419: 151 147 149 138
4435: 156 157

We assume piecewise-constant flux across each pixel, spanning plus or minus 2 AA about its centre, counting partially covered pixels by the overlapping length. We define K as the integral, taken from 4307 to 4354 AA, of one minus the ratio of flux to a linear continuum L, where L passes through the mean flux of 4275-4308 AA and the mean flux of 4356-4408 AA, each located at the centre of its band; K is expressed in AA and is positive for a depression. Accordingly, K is -3.8 AA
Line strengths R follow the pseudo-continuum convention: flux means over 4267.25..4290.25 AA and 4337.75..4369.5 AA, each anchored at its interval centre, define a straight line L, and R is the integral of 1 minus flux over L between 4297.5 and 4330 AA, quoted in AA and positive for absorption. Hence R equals 1.9 AA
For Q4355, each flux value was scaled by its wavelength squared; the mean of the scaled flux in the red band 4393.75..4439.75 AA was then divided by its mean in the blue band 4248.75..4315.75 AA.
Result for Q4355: 1.36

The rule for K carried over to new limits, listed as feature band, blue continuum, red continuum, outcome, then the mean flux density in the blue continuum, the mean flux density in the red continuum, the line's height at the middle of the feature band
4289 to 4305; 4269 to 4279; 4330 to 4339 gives 2.9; 112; 145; 124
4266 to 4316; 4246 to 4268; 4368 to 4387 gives 9.4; 134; 138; 135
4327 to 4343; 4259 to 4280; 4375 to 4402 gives -0.6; 124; 145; 136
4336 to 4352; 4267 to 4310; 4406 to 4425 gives -1.0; 108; 144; 124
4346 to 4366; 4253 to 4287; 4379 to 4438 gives -1.7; 123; 145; 137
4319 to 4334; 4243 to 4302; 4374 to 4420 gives -2.4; 120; 143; 130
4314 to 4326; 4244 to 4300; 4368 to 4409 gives -1.3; 121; 141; 129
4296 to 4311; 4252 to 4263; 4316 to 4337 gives 4.7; 131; 148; 143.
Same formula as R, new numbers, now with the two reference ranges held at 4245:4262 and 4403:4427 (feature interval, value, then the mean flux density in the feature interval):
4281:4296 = 2.9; 110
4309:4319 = 1.3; 119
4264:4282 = 2.0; 120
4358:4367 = -1.6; 165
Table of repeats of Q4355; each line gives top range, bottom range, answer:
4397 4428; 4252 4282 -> 1.25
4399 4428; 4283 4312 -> 1.47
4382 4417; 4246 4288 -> 1.21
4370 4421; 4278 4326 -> 1.29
